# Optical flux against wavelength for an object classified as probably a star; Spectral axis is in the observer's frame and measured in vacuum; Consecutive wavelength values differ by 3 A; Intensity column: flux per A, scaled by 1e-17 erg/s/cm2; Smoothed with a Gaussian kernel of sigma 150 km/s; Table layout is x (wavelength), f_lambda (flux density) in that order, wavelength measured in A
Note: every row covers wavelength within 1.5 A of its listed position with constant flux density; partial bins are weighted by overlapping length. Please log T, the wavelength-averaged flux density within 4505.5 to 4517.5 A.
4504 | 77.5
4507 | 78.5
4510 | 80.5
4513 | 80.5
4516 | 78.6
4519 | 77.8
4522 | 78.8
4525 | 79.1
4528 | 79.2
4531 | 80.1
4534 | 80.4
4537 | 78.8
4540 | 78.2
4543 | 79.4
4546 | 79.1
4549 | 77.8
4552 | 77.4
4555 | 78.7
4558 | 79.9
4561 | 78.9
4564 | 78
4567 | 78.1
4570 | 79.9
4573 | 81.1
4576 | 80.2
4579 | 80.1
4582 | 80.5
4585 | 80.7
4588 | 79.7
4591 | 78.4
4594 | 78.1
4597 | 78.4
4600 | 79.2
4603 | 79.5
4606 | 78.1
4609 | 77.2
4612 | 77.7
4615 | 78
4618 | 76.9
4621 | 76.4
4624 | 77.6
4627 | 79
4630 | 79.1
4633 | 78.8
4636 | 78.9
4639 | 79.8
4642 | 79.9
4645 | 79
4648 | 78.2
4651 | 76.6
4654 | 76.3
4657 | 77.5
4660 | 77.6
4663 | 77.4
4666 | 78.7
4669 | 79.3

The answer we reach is 79.5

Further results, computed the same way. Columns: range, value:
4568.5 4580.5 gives 80.3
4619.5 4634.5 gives 78.2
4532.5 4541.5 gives 79.1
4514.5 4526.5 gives 78.6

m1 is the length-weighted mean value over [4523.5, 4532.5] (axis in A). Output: 79.5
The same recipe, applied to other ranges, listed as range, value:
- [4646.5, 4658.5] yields 77.1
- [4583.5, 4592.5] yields 79.6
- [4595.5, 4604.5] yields 79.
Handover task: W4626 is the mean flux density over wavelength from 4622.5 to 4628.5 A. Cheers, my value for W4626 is 78.3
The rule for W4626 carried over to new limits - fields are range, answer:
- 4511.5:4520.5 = 79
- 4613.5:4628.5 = 77.6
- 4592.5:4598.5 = 78.2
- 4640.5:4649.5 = 79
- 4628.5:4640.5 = 79.1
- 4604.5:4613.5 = 77.7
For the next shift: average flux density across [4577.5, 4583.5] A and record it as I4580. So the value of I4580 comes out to 80.3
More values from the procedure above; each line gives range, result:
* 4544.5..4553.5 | 78.1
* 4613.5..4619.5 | 77.5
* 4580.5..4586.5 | 80.6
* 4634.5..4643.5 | 79.5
